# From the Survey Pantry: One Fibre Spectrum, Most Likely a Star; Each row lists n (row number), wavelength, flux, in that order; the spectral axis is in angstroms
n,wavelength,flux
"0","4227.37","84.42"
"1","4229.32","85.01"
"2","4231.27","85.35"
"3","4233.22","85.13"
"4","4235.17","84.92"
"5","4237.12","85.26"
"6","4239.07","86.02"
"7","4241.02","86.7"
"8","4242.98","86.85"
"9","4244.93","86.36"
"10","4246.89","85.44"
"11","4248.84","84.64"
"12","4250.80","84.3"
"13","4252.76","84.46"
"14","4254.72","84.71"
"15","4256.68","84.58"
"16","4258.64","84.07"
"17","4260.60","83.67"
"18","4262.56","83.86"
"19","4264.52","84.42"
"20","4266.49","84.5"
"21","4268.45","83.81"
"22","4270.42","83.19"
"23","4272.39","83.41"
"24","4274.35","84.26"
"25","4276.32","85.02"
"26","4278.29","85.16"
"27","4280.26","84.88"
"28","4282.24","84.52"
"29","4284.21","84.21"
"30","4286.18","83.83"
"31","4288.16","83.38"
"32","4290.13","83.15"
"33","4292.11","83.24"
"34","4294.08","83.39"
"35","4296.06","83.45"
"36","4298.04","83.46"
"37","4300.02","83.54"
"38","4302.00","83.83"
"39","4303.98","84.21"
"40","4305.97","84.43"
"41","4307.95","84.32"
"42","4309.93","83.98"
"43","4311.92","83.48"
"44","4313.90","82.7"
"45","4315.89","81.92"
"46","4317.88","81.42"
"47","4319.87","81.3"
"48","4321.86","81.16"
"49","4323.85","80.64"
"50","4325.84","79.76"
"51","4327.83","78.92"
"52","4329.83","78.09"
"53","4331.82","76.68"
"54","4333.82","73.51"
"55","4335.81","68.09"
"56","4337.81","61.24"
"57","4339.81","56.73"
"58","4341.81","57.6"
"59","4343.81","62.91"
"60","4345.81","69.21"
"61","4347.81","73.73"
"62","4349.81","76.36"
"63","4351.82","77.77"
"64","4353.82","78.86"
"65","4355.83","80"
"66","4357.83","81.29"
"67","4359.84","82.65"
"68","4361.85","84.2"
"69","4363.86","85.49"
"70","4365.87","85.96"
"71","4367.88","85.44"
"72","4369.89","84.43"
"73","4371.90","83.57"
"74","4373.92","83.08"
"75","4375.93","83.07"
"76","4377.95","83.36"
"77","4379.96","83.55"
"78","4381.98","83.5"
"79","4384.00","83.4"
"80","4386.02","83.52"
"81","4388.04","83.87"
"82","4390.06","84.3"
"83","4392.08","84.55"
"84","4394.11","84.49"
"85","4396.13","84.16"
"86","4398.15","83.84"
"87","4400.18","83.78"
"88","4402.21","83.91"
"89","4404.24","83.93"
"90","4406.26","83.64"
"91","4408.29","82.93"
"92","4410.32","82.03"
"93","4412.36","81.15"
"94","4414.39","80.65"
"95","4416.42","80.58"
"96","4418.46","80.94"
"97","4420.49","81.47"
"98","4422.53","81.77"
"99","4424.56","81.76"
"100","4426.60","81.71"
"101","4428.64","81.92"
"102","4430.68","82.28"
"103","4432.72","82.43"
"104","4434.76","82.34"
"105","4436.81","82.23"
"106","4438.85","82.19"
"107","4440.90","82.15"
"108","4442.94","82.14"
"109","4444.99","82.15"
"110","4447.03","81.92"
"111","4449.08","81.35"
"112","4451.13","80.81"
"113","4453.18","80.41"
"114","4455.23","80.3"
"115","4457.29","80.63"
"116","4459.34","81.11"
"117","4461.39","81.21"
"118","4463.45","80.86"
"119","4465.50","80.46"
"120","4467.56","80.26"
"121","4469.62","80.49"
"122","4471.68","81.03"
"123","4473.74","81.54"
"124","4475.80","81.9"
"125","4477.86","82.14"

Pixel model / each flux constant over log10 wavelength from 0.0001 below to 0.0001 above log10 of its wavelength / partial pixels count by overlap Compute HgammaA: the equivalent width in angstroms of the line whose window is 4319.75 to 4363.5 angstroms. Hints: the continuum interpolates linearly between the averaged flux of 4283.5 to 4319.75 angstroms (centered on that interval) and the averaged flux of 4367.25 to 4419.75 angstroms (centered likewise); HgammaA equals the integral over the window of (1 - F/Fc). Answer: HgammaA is 4.6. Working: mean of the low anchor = 83.4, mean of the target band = 74.6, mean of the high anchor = 83.3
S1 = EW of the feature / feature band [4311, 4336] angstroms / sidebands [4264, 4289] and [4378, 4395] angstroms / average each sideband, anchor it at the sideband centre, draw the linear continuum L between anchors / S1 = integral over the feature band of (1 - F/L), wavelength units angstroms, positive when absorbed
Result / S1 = 1.4 angstroms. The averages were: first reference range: 84.2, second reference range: 83.9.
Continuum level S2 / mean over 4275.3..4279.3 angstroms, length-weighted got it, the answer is 85.1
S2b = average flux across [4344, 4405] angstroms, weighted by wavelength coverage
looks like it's 82.1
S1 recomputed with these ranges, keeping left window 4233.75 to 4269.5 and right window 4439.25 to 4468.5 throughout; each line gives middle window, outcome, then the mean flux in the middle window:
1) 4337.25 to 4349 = 2.7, 63.9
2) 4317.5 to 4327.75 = 0.4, 80.7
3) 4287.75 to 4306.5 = 0.1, 83.6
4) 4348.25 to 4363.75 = 0.5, 80.2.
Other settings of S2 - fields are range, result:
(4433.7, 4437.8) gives 82.2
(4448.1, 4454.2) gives 80.8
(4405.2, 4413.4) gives 82.5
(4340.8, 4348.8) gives 65.9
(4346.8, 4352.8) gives 75.9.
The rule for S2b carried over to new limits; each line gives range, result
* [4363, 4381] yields 84.2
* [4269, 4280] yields 84.2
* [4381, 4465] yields 82.3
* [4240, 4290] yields 84.5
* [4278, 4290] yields 84.2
